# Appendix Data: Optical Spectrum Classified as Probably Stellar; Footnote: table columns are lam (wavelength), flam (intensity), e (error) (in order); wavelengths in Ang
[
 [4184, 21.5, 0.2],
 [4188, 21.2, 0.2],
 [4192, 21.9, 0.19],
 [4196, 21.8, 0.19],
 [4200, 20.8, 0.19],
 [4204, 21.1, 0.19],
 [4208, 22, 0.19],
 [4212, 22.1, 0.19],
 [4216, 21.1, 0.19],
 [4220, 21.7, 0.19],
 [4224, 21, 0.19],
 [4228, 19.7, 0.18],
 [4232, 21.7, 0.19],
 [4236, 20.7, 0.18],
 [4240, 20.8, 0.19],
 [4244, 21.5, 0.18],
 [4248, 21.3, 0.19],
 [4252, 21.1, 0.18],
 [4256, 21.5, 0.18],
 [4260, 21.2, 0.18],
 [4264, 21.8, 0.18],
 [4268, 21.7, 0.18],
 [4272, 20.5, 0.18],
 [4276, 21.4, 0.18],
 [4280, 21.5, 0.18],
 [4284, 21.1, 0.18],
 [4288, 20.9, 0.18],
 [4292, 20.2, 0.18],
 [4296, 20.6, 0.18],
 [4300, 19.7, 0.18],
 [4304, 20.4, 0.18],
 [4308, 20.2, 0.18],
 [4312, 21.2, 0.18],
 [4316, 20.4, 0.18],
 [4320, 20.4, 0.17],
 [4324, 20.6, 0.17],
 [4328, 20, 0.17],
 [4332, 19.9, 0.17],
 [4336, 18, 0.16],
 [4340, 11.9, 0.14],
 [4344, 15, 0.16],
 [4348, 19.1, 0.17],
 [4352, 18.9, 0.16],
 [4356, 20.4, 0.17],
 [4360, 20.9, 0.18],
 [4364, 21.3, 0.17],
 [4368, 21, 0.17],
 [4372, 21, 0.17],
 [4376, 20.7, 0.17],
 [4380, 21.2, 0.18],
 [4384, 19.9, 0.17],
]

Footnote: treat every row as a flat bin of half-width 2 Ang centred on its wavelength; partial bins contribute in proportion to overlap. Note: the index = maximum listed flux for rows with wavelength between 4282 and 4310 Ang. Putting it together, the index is 21.1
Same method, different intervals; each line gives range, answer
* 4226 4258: 21.7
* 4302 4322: 21.2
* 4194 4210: 22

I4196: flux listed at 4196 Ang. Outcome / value 21.8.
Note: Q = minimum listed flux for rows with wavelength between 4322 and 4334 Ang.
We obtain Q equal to 19.9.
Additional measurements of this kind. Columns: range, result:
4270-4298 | 20.2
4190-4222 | 20.8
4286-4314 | 19.7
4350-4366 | 18.9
